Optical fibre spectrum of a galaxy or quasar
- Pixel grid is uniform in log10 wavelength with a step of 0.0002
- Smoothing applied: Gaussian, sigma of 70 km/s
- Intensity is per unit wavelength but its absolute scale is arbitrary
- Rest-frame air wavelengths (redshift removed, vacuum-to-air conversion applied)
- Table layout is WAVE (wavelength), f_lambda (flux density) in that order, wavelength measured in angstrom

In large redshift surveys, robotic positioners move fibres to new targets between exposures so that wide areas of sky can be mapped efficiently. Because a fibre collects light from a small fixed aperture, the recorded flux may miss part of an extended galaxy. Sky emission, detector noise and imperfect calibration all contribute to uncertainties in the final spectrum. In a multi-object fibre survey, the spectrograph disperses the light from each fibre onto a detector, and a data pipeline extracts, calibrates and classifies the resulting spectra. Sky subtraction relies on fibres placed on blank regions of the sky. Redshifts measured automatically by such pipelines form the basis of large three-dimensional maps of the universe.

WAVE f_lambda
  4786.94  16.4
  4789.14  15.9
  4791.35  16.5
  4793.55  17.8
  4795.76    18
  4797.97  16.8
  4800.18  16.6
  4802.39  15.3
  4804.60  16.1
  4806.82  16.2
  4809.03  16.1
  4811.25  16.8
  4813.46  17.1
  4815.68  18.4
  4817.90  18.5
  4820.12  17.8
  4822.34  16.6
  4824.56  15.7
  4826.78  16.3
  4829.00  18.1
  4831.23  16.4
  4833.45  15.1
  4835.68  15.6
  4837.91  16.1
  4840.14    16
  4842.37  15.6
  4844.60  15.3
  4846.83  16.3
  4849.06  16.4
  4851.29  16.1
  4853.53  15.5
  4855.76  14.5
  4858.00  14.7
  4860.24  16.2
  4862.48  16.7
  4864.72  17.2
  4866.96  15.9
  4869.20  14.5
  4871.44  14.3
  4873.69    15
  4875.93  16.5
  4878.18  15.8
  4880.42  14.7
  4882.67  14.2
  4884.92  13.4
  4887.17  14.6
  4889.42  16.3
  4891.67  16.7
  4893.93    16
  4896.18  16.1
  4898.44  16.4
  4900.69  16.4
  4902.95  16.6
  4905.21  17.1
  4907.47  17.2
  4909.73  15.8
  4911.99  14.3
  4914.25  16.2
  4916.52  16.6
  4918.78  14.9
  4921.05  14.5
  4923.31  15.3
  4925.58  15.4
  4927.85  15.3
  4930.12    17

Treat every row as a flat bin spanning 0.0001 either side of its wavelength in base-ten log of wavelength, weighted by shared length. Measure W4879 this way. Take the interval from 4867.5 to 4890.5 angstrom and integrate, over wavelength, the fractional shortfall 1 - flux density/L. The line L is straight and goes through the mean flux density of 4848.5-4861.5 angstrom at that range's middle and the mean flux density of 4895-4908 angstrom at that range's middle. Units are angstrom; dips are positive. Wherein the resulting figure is 1.6 angstrom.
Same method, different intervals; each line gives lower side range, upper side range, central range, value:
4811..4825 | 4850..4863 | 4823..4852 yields 0.7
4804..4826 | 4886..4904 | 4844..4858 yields 0.8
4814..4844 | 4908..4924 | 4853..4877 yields 0.9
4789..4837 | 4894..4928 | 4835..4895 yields 2.7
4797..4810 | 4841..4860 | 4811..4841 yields -1.6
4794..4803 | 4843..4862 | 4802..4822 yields -0.5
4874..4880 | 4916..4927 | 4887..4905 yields -0.8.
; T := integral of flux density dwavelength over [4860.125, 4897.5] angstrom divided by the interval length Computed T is 15.5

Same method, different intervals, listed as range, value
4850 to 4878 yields 15.6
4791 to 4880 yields 16.2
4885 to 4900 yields 15.8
